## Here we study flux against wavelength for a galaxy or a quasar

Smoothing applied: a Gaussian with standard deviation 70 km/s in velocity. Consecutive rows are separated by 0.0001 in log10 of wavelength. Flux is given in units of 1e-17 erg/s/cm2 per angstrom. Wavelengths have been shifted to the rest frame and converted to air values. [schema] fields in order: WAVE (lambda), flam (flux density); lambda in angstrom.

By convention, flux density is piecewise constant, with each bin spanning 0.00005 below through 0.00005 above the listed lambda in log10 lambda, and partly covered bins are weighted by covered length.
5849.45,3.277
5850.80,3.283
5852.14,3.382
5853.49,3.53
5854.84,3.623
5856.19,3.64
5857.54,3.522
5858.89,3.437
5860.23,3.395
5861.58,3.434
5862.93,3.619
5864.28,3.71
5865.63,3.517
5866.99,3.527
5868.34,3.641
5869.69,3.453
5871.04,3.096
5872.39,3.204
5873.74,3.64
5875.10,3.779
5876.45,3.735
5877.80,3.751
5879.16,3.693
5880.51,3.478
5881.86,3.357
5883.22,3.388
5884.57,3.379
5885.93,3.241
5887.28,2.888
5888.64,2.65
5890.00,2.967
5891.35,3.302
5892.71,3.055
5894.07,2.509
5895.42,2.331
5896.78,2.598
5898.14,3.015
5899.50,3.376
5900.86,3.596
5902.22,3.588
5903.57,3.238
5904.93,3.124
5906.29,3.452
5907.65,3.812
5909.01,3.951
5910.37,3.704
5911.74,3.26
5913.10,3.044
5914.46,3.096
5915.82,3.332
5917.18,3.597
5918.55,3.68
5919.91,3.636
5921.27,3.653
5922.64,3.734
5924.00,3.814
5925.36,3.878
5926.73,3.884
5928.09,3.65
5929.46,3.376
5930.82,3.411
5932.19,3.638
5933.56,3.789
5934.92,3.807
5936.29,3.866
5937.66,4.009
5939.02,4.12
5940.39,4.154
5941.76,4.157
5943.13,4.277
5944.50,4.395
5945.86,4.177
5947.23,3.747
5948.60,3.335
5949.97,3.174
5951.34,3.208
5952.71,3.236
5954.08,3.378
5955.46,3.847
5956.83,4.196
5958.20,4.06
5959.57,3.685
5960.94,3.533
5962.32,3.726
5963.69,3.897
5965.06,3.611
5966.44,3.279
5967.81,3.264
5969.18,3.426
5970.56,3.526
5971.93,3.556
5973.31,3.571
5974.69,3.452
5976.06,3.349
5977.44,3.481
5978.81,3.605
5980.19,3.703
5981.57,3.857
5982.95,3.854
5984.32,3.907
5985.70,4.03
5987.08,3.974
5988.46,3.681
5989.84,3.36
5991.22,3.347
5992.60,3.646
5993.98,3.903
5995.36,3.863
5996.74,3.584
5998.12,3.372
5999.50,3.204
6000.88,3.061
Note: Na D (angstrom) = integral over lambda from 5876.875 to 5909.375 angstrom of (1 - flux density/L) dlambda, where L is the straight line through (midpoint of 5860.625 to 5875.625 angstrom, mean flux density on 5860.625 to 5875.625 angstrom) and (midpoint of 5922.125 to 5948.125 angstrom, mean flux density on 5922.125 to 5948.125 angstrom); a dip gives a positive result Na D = 3.7 angstrom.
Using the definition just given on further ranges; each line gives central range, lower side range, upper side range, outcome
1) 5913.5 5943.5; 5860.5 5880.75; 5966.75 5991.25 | -1.33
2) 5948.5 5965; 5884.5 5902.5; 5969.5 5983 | -0.82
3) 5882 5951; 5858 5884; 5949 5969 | 1.00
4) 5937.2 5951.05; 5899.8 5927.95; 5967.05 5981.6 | -1.57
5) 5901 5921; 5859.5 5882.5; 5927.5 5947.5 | 1.53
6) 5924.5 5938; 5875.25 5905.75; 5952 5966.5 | -0.89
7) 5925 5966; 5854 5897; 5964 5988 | -2.75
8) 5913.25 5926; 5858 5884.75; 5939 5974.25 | 0.15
